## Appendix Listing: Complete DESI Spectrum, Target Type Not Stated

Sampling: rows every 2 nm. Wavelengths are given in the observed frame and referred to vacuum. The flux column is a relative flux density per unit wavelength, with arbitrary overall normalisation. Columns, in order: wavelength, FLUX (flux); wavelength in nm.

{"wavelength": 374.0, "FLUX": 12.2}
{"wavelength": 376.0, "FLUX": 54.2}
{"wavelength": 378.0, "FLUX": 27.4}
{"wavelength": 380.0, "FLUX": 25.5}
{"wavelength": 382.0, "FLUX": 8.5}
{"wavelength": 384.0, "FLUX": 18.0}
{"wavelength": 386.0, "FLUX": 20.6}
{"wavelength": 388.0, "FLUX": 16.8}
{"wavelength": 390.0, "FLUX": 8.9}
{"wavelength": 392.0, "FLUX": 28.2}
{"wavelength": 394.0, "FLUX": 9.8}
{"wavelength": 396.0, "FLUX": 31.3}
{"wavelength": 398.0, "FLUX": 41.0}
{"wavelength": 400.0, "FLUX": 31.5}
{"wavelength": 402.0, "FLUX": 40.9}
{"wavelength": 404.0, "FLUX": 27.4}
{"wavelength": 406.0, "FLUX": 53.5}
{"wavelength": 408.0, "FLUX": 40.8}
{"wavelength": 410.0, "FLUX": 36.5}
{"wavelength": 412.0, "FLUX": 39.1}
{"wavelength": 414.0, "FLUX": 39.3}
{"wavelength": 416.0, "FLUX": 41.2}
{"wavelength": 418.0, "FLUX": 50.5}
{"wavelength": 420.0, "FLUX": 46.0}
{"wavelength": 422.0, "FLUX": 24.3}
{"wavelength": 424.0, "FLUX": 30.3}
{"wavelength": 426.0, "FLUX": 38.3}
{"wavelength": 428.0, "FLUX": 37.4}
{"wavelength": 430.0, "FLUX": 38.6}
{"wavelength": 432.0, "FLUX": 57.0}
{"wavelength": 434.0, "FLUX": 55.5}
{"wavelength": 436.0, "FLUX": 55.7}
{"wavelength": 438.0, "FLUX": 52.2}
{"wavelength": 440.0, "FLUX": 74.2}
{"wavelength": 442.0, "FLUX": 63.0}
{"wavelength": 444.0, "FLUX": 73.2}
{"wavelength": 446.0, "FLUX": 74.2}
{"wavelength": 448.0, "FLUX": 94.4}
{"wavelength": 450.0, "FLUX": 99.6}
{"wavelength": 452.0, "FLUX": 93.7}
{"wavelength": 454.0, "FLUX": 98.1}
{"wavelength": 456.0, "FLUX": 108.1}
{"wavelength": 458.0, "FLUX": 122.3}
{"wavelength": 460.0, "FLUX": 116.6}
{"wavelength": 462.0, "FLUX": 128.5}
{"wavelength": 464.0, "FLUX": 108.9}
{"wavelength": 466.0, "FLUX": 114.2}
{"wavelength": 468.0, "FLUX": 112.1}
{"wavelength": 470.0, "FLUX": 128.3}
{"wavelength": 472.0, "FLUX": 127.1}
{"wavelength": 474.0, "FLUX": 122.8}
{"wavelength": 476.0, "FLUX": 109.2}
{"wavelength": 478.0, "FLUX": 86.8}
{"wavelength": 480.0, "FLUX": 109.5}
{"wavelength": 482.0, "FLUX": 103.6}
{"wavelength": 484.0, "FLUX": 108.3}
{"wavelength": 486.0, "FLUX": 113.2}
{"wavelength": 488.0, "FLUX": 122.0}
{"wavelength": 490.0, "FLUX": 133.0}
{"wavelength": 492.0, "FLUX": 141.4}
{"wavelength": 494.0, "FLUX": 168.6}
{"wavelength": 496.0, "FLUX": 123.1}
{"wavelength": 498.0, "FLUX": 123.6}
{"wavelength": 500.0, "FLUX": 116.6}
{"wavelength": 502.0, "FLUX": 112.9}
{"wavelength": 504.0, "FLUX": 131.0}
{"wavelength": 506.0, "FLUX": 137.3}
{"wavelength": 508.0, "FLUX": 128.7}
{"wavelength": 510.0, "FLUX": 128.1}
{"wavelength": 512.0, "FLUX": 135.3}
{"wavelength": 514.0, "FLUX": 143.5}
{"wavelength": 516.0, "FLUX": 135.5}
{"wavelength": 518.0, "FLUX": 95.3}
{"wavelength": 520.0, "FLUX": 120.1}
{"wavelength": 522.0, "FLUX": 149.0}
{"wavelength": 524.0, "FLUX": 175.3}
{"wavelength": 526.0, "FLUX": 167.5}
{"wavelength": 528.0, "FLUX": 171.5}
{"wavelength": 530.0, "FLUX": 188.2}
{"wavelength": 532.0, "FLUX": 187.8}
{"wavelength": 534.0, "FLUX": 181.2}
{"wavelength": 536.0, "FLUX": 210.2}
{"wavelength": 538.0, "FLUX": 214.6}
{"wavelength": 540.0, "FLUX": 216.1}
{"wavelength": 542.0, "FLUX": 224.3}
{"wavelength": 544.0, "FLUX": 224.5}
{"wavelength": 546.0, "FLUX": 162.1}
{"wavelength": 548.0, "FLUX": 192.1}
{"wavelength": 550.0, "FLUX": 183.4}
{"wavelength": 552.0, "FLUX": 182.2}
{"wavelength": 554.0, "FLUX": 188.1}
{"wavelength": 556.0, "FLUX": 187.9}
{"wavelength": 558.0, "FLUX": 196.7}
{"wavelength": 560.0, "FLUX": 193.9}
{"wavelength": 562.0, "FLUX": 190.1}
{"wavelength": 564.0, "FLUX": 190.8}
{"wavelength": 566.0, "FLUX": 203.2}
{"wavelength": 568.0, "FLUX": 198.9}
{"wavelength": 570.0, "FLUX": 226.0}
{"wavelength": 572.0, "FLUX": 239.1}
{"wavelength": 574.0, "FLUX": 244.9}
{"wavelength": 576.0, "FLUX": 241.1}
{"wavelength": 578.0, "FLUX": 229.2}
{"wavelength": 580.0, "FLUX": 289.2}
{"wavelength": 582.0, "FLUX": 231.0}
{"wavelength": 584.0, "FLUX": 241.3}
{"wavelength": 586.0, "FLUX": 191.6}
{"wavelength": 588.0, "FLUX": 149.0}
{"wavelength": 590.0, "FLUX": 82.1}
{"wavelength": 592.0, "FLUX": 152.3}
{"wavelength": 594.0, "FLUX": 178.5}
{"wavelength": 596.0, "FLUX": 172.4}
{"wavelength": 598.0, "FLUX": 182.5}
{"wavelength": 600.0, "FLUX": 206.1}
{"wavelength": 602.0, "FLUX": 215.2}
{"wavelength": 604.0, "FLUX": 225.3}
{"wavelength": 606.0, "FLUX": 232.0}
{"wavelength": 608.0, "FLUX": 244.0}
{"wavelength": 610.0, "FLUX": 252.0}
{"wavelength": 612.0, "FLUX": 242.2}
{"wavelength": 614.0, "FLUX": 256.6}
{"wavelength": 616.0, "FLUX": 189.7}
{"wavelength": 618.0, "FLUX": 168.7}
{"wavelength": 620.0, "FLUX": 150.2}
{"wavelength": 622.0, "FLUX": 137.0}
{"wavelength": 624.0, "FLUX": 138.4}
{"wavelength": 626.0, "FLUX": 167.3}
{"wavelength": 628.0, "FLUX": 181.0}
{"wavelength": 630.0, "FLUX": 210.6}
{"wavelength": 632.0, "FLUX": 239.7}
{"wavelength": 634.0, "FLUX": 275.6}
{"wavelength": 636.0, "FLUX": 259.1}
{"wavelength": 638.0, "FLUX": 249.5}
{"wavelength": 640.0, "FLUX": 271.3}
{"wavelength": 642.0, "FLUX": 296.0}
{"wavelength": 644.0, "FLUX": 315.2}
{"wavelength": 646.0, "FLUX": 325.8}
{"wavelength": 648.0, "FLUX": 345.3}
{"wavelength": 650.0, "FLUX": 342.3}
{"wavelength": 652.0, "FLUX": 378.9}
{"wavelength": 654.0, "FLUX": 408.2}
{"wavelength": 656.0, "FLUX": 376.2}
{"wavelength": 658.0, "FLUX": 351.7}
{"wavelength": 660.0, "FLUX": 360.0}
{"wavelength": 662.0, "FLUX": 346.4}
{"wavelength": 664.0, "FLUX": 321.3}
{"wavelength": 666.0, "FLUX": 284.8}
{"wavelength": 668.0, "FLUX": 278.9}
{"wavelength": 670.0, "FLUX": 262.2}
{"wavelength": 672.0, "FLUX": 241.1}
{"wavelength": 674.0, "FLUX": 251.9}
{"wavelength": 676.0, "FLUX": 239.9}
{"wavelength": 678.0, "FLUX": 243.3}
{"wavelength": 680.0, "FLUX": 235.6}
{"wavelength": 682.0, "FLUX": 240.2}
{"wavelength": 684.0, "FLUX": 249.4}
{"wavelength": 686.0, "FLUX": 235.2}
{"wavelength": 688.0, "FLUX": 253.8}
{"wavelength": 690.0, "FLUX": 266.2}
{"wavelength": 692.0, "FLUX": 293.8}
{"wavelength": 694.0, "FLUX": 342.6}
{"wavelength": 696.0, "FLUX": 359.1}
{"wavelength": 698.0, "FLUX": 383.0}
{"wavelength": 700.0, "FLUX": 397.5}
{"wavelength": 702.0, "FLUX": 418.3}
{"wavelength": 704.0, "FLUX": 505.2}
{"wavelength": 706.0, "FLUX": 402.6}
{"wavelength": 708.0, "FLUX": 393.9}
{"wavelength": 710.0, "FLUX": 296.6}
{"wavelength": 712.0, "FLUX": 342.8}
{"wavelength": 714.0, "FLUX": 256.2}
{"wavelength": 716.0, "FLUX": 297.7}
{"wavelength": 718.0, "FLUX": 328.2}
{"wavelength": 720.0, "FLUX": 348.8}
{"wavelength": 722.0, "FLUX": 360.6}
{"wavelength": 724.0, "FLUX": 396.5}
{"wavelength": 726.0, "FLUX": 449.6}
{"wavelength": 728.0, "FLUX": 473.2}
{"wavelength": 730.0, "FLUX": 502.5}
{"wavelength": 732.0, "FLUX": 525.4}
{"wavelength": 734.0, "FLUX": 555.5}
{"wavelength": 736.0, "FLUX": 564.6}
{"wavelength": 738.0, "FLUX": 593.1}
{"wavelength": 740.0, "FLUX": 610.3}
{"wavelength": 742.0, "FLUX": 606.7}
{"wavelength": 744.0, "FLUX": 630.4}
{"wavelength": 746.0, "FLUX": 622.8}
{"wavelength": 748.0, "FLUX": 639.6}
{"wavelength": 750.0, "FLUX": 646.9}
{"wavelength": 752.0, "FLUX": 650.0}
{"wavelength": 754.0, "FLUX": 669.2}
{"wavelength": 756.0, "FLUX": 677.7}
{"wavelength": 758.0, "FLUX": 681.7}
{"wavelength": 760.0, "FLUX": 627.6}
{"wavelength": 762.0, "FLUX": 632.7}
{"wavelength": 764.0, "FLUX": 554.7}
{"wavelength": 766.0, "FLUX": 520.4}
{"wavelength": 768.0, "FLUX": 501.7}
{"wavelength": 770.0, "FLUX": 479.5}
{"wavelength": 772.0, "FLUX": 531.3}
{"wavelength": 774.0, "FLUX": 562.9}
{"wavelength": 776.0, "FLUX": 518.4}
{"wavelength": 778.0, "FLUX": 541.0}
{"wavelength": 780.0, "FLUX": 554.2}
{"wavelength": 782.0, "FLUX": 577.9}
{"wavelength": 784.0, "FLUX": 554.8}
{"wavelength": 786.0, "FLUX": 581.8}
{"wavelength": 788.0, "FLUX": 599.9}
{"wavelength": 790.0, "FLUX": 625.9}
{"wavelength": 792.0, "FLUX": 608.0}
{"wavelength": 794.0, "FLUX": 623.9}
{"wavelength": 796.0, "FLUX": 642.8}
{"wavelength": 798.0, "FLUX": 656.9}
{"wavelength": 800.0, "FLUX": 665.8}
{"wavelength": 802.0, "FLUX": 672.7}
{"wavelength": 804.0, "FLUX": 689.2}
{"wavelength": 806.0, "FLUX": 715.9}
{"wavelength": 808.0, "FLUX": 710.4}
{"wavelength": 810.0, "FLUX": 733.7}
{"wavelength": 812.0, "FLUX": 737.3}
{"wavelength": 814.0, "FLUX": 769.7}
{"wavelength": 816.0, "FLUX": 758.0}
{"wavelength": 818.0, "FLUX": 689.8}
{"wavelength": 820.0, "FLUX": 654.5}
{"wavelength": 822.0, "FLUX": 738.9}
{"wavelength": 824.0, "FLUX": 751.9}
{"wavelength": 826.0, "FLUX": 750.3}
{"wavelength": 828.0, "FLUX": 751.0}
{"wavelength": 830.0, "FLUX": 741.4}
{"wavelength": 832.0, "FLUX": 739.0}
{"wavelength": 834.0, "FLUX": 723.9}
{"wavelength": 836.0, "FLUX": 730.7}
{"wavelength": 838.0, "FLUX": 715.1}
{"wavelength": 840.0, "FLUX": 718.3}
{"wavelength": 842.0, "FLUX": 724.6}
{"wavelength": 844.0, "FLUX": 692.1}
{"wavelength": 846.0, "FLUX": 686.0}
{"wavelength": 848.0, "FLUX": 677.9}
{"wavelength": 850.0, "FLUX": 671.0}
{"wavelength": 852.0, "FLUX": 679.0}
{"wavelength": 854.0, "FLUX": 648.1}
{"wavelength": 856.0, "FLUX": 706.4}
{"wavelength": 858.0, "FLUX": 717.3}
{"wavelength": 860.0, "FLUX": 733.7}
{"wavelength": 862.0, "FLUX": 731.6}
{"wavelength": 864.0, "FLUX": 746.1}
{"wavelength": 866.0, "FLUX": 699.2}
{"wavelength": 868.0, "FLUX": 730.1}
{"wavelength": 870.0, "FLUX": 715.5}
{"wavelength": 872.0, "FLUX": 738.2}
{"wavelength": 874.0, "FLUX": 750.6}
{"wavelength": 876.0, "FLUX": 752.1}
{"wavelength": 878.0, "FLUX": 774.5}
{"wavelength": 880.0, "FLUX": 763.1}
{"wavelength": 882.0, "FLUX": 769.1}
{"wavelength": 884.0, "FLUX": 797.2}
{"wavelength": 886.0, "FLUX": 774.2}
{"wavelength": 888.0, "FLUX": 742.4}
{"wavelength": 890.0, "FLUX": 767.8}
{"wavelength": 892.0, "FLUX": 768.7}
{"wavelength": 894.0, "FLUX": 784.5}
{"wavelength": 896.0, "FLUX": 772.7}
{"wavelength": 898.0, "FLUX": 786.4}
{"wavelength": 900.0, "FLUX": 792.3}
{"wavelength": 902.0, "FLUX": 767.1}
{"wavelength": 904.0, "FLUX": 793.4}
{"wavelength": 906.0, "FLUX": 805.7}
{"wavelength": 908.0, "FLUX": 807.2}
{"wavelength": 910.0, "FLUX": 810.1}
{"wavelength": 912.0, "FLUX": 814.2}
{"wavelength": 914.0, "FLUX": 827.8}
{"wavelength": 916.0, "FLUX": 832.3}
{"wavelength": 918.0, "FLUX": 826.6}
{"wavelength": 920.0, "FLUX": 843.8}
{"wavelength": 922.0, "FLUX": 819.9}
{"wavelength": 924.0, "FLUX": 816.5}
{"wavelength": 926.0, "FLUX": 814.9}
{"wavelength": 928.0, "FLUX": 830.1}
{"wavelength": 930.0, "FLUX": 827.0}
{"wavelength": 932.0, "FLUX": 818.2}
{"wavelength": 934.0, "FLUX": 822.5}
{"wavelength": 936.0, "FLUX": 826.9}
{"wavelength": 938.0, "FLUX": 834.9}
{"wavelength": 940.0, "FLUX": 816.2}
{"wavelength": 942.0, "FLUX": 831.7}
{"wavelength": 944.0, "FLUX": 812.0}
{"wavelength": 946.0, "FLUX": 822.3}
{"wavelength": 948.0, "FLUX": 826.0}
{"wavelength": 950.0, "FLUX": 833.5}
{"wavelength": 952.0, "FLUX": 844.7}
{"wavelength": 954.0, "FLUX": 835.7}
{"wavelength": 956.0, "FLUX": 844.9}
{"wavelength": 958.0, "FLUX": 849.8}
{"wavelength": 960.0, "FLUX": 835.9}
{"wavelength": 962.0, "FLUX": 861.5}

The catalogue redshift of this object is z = 0.00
